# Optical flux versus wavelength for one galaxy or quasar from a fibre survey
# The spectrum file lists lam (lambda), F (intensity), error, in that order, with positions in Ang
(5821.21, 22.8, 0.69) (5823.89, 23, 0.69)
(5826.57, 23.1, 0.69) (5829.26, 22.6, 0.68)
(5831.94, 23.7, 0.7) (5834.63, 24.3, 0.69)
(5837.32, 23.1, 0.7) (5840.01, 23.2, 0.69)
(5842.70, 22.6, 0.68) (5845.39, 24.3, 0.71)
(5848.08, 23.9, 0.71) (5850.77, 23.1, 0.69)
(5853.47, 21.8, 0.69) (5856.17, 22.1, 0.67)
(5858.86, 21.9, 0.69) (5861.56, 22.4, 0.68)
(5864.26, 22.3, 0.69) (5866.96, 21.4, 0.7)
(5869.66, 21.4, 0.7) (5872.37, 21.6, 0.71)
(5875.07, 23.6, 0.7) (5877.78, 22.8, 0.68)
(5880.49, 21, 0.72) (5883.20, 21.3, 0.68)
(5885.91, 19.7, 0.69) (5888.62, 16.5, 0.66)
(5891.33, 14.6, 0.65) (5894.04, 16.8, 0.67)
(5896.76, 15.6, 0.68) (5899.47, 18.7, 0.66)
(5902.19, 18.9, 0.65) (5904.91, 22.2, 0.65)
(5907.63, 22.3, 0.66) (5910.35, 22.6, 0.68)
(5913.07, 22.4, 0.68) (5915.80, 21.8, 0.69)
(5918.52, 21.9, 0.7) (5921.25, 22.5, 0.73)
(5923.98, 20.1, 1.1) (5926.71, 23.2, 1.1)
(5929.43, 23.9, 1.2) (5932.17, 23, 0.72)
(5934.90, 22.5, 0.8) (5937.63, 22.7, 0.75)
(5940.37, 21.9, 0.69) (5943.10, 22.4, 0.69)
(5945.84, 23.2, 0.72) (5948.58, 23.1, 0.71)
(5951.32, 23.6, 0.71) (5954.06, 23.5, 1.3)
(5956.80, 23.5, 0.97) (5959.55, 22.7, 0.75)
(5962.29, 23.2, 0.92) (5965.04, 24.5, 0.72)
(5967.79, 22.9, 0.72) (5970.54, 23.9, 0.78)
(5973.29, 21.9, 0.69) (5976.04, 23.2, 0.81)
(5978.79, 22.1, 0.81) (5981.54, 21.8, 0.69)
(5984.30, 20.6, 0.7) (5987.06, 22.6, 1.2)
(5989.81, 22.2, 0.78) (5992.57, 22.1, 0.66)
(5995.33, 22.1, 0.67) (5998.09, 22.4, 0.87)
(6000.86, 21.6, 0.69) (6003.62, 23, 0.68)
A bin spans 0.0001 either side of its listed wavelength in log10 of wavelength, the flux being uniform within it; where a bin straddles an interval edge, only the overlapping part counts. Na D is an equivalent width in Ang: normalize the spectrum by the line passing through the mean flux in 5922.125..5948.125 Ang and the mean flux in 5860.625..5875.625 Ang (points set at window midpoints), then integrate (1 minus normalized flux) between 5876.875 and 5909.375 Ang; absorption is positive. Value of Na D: 4.4 Ang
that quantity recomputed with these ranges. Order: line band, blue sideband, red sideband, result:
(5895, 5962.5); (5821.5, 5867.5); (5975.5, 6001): 1.2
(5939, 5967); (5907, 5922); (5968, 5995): -1.1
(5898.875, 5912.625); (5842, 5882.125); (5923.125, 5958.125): 0.9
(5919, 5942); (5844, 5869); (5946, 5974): 0.6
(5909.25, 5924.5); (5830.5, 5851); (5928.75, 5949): 0.7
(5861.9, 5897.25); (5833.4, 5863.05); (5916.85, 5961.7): 4.4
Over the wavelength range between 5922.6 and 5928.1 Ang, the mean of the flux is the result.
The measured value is 21.7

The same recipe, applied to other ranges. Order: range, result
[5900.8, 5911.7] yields 21.5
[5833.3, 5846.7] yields 23.5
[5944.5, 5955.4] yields 23.4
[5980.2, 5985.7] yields 21.2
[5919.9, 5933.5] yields 22.5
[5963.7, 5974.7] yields 23.3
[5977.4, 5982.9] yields 22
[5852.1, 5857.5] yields 21.9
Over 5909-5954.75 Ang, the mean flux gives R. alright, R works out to 22.6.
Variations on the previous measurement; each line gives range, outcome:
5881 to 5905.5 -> 18.2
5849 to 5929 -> 21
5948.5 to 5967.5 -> 23.4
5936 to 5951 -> 22.7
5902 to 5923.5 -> 21.9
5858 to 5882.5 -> 22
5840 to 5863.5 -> 22.8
